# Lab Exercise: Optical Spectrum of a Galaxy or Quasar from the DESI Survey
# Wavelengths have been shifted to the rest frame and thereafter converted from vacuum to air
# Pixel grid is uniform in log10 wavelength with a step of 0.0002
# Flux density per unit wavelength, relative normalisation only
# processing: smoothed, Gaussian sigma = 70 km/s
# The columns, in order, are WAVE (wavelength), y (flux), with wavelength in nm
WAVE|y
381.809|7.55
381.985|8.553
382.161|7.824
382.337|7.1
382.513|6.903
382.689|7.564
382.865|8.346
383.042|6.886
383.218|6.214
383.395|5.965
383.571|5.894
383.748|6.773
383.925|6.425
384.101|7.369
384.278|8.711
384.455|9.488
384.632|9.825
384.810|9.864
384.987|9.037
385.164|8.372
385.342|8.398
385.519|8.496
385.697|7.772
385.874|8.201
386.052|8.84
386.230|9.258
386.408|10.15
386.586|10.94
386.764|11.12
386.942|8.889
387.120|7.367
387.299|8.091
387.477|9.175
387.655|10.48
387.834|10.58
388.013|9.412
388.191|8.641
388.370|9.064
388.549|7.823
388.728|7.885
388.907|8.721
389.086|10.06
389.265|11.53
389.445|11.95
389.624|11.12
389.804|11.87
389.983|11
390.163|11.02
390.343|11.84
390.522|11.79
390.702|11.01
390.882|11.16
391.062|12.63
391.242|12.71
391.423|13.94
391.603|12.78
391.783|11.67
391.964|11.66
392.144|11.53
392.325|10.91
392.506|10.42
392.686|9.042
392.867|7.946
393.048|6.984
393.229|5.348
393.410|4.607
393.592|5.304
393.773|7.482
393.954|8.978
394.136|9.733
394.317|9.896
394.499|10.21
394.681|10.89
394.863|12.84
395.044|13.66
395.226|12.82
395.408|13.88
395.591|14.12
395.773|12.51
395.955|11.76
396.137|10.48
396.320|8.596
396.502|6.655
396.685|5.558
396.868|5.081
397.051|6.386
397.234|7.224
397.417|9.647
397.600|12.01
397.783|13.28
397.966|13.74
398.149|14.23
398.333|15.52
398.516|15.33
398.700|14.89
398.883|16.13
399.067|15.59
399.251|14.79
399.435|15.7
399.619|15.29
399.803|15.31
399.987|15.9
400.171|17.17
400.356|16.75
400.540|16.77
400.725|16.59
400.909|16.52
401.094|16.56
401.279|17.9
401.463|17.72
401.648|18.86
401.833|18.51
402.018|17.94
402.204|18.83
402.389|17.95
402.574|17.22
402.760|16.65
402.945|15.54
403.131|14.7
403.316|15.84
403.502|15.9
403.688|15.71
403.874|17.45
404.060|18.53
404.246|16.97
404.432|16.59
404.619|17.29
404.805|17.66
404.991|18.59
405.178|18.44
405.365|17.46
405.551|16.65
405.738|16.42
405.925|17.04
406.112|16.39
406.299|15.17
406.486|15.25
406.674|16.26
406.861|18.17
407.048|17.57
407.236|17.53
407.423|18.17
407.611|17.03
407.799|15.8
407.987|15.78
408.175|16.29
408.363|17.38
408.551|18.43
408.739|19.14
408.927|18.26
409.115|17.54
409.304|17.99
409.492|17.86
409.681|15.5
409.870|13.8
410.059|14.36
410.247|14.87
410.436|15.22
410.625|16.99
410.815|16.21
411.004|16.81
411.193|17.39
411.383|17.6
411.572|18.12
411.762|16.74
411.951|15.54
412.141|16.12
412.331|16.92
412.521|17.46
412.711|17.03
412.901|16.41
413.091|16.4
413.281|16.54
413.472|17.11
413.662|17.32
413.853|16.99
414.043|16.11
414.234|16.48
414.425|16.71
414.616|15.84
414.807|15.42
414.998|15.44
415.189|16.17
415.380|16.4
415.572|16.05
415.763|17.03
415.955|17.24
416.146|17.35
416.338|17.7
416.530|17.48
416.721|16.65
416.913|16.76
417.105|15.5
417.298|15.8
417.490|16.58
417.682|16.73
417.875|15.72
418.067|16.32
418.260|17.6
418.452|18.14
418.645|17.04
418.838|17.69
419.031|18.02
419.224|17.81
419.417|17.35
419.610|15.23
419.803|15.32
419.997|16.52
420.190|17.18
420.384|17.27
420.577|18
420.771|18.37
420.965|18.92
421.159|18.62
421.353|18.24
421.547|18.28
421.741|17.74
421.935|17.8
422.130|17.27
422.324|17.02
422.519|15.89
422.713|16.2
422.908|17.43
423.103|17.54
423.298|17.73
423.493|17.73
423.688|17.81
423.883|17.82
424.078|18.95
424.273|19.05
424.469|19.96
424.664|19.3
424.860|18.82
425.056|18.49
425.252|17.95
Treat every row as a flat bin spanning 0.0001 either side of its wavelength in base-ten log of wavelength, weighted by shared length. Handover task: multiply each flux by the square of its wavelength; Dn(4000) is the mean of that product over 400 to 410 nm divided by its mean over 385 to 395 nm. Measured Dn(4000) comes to 1.9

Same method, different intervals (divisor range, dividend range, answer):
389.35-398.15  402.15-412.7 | 1.73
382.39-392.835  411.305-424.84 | 2.08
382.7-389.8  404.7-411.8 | 2.14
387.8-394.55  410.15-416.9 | 1.86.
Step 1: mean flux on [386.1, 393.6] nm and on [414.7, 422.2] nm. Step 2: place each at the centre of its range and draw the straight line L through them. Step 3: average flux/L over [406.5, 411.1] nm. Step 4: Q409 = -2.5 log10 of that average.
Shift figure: -0.15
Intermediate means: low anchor 10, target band 16.8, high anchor 17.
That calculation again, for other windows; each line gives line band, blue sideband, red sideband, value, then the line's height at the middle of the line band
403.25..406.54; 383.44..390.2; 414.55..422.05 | -0.229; 13.7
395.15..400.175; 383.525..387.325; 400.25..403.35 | 0.211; 15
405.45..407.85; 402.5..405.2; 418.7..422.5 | 0.012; 16.9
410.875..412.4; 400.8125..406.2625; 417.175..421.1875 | 0.015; 17.1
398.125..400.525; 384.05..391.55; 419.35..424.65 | -0.242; 12.5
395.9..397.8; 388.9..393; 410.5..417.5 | 0.423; 12.6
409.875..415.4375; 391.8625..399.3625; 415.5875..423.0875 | -0.074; 15.3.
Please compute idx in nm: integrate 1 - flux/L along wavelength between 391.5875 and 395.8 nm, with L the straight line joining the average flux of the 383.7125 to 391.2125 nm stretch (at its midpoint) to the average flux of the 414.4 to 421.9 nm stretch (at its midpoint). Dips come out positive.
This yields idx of 0.38 nm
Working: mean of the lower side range 9.63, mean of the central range 10.1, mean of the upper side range 17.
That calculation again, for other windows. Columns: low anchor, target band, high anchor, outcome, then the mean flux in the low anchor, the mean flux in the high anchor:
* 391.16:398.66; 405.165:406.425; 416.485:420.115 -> -0.31 nm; 10.5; 16.7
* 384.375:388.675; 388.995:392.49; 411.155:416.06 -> -0.47 nm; 9.12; 16.6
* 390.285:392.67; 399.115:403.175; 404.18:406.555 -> -0.38 nm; 11.8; 16.9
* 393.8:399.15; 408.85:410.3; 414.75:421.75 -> -0.15 nm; 11.4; 17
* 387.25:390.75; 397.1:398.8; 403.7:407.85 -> 0.14 nm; 10.2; 17.1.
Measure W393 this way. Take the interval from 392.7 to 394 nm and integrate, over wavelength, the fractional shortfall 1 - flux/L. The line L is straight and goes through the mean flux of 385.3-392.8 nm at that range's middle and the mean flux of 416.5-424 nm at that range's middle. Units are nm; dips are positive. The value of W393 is 0.52 nm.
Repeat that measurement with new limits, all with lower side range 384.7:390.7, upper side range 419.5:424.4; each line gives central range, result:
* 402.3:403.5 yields -0.284 nm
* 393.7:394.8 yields 0.152 nm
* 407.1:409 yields -0.401 nm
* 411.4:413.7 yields -0.217 nm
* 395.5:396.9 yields 0.251 nm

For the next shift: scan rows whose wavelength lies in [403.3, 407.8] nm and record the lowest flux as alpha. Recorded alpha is 15.17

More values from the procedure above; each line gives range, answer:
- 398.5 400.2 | 14.79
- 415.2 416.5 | 16.05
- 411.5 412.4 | 15.54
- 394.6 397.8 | 5.081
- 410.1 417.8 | 14.87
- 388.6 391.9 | 7.885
